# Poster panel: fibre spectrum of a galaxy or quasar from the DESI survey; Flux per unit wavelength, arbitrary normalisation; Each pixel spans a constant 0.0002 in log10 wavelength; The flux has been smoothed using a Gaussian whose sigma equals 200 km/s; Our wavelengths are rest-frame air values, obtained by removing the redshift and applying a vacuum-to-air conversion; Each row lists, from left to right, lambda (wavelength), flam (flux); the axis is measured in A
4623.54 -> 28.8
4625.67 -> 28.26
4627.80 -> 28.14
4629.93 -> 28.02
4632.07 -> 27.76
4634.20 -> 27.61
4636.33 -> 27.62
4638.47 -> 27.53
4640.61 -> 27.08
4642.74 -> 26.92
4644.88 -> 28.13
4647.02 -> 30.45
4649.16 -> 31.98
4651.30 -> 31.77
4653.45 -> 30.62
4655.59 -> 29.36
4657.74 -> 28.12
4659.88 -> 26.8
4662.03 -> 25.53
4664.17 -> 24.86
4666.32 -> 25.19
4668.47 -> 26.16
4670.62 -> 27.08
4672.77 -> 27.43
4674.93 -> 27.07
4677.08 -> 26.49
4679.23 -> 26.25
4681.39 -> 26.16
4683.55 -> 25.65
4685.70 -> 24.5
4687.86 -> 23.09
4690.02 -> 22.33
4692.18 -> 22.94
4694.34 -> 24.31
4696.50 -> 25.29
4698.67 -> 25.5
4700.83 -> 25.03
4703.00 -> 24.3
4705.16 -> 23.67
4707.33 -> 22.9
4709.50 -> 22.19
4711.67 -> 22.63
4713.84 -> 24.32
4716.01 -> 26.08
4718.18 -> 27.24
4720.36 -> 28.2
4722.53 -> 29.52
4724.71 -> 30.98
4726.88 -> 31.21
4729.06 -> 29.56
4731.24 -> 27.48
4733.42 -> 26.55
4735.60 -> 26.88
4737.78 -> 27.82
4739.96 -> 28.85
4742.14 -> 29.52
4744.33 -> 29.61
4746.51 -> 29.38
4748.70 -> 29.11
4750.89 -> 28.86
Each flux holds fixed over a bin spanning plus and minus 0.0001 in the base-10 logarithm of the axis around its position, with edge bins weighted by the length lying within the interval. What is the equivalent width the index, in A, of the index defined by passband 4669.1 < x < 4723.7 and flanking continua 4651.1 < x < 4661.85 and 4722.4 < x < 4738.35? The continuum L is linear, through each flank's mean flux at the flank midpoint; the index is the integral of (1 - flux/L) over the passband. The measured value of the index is 6.7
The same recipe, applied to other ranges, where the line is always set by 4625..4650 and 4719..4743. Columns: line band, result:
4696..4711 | 2.4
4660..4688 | 2.5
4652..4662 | 0.0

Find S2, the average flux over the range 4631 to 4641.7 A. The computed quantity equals 27.5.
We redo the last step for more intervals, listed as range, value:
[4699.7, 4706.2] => 24.4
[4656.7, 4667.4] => 26.1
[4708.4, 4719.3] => 24.5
